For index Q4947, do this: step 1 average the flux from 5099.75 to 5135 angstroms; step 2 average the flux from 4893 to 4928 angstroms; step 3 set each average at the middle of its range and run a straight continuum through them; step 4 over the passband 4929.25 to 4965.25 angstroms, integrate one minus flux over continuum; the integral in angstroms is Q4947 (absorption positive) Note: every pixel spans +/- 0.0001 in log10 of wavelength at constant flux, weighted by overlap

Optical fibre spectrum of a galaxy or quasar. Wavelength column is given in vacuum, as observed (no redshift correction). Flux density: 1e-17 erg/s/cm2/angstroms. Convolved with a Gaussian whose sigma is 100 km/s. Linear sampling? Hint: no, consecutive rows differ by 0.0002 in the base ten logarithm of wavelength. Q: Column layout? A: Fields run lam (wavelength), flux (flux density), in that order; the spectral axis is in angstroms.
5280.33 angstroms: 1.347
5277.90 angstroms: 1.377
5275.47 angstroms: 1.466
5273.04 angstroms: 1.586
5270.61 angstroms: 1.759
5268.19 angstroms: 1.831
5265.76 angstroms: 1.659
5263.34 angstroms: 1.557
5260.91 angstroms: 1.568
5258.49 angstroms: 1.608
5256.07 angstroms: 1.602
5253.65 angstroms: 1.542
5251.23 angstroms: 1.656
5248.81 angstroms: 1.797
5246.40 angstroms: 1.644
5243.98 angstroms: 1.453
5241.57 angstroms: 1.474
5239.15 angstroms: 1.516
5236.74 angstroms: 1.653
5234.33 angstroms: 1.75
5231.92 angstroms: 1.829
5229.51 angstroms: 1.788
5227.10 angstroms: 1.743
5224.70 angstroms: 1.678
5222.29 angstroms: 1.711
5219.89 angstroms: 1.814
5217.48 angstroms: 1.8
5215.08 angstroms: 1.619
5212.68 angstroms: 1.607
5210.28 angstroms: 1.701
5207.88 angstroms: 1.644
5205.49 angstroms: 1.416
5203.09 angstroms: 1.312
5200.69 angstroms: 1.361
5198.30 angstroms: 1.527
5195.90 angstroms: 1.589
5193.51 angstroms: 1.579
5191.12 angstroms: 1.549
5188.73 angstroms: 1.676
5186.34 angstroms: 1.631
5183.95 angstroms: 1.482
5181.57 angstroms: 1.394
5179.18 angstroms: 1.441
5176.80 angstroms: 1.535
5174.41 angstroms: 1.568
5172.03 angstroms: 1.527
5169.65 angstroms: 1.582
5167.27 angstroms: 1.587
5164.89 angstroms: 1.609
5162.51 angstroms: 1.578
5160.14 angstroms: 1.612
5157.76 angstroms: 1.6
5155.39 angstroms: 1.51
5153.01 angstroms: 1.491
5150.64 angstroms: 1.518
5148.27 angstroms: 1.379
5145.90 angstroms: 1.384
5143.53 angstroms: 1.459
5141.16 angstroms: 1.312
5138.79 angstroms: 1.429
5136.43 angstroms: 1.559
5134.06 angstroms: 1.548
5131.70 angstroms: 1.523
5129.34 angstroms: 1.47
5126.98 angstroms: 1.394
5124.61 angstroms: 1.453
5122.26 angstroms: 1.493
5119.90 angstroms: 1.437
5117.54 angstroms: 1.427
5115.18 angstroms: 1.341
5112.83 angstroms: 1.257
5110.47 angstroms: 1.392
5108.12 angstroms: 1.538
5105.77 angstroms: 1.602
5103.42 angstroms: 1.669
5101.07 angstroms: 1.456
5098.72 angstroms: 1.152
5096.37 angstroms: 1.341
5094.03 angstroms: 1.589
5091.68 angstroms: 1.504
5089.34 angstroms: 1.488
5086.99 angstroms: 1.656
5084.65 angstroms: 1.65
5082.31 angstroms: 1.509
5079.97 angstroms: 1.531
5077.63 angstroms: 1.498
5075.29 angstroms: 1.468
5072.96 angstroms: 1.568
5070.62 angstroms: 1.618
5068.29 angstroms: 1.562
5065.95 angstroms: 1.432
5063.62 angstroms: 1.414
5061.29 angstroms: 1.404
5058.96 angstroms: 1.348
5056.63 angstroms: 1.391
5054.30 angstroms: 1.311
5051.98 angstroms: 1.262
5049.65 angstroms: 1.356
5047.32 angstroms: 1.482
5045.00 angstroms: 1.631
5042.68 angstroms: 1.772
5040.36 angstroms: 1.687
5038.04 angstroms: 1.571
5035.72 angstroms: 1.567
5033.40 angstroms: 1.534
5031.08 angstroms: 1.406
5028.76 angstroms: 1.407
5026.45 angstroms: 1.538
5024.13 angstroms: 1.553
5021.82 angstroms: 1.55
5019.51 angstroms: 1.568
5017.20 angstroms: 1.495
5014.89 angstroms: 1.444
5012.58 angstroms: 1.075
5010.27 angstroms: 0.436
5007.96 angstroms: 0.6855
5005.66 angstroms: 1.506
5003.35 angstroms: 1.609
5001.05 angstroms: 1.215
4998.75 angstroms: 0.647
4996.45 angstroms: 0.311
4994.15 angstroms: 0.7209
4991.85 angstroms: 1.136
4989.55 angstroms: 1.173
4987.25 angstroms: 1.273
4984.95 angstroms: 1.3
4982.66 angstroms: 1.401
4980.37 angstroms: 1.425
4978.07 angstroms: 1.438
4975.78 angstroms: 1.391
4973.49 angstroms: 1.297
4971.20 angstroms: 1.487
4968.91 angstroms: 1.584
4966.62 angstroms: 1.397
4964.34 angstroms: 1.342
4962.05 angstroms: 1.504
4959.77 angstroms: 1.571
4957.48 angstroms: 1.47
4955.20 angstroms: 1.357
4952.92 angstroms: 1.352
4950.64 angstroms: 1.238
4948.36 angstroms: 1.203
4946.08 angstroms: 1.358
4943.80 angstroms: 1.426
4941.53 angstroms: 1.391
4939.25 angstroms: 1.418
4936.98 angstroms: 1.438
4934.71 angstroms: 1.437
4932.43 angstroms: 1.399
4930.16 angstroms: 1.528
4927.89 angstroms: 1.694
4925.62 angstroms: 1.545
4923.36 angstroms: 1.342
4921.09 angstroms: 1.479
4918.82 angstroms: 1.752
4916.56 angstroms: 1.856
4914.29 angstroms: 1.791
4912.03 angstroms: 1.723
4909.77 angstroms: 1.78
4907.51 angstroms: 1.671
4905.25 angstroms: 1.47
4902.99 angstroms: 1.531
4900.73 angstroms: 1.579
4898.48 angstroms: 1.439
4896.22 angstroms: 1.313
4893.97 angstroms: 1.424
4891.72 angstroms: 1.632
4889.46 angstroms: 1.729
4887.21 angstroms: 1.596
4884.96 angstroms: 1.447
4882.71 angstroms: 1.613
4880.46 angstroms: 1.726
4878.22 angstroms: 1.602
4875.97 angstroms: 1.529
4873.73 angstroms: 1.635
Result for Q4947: 3.7 angstroms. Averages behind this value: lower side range 1.58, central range 1.4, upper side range 1.46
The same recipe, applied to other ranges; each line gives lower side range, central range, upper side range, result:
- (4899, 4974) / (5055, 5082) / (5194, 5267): 1.37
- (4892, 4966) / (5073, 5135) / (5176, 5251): 3.37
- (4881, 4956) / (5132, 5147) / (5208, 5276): 1.49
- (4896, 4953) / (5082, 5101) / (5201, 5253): 1.20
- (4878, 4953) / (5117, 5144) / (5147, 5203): 1.26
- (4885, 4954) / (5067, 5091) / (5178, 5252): 0.19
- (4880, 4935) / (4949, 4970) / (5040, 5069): 1.62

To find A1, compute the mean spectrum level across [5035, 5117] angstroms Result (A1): 1.49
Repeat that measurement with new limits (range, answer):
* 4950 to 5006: 1.28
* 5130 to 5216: 1.52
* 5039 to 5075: 1.48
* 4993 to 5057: 1.31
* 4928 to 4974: 1.42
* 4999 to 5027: 1.28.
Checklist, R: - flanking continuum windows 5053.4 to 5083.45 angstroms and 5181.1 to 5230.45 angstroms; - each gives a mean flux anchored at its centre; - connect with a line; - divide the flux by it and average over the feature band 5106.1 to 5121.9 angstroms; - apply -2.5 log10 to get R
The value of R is 0.073 mag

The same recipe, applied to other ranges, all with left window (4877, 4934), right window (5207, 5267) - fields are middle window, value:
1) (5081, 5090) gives 0.03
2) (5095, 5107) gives 0.13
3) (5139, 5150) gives 0.17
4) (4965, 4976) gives 0.12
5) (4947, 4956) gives 0.23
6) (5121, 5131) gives 0.12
